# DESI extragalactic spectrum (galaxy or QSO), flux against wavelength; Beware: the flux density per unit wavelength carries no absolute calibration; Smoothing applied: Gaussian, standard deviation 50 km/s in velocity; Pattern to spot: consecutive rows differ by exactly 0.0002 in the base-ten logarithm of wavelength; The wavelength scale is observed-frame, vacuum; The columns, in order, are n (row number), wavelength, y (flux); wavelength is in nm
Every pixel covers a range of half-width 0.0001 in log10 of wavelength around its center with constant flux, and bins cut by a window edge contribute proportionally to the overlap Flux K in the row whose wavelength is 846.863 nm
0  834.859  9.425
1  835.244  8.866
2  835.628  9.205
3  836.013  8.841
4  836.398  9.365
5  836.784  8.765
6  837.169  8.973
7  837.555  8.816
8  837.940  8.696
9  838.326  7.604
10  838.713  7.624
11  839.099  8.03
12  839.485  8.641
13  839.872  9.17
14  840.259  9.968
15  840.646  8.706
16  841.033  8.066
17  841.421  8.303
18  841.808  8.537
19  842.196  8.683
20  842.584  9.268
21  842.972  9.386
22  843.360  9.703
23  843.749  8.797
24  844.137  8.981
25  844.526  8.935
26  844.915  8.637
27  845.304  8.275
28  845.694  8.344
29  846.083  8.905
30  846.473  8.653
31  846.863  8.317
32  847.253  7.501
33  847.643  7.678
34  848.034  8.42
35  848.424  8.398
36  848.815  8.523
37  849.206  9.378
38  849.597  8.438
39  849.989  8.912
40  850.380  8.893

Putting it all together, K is 8.317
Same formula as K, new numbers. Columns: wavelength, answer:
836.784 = 8.765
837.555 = 8.816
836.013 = 8.841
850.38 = 8.893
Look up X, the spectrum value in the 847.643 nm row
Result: 7.678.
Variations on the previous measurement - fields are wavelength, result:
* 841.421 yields 8.303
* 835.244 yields 8.866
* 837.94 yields 8.696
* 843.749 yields 8.797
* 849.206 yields 9.378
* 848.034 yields 8.42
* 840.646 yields 8.706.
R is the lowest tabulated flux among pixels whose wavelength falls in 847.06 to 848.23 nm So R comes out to 7.501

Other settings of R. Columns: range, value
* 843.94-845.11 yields 8.637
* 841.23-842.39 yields 8.303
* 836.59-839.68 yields 7.604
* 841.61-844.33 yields 8.537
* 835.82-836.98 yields 8.765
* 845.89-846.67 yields 8.653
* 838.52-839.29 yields 7.624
